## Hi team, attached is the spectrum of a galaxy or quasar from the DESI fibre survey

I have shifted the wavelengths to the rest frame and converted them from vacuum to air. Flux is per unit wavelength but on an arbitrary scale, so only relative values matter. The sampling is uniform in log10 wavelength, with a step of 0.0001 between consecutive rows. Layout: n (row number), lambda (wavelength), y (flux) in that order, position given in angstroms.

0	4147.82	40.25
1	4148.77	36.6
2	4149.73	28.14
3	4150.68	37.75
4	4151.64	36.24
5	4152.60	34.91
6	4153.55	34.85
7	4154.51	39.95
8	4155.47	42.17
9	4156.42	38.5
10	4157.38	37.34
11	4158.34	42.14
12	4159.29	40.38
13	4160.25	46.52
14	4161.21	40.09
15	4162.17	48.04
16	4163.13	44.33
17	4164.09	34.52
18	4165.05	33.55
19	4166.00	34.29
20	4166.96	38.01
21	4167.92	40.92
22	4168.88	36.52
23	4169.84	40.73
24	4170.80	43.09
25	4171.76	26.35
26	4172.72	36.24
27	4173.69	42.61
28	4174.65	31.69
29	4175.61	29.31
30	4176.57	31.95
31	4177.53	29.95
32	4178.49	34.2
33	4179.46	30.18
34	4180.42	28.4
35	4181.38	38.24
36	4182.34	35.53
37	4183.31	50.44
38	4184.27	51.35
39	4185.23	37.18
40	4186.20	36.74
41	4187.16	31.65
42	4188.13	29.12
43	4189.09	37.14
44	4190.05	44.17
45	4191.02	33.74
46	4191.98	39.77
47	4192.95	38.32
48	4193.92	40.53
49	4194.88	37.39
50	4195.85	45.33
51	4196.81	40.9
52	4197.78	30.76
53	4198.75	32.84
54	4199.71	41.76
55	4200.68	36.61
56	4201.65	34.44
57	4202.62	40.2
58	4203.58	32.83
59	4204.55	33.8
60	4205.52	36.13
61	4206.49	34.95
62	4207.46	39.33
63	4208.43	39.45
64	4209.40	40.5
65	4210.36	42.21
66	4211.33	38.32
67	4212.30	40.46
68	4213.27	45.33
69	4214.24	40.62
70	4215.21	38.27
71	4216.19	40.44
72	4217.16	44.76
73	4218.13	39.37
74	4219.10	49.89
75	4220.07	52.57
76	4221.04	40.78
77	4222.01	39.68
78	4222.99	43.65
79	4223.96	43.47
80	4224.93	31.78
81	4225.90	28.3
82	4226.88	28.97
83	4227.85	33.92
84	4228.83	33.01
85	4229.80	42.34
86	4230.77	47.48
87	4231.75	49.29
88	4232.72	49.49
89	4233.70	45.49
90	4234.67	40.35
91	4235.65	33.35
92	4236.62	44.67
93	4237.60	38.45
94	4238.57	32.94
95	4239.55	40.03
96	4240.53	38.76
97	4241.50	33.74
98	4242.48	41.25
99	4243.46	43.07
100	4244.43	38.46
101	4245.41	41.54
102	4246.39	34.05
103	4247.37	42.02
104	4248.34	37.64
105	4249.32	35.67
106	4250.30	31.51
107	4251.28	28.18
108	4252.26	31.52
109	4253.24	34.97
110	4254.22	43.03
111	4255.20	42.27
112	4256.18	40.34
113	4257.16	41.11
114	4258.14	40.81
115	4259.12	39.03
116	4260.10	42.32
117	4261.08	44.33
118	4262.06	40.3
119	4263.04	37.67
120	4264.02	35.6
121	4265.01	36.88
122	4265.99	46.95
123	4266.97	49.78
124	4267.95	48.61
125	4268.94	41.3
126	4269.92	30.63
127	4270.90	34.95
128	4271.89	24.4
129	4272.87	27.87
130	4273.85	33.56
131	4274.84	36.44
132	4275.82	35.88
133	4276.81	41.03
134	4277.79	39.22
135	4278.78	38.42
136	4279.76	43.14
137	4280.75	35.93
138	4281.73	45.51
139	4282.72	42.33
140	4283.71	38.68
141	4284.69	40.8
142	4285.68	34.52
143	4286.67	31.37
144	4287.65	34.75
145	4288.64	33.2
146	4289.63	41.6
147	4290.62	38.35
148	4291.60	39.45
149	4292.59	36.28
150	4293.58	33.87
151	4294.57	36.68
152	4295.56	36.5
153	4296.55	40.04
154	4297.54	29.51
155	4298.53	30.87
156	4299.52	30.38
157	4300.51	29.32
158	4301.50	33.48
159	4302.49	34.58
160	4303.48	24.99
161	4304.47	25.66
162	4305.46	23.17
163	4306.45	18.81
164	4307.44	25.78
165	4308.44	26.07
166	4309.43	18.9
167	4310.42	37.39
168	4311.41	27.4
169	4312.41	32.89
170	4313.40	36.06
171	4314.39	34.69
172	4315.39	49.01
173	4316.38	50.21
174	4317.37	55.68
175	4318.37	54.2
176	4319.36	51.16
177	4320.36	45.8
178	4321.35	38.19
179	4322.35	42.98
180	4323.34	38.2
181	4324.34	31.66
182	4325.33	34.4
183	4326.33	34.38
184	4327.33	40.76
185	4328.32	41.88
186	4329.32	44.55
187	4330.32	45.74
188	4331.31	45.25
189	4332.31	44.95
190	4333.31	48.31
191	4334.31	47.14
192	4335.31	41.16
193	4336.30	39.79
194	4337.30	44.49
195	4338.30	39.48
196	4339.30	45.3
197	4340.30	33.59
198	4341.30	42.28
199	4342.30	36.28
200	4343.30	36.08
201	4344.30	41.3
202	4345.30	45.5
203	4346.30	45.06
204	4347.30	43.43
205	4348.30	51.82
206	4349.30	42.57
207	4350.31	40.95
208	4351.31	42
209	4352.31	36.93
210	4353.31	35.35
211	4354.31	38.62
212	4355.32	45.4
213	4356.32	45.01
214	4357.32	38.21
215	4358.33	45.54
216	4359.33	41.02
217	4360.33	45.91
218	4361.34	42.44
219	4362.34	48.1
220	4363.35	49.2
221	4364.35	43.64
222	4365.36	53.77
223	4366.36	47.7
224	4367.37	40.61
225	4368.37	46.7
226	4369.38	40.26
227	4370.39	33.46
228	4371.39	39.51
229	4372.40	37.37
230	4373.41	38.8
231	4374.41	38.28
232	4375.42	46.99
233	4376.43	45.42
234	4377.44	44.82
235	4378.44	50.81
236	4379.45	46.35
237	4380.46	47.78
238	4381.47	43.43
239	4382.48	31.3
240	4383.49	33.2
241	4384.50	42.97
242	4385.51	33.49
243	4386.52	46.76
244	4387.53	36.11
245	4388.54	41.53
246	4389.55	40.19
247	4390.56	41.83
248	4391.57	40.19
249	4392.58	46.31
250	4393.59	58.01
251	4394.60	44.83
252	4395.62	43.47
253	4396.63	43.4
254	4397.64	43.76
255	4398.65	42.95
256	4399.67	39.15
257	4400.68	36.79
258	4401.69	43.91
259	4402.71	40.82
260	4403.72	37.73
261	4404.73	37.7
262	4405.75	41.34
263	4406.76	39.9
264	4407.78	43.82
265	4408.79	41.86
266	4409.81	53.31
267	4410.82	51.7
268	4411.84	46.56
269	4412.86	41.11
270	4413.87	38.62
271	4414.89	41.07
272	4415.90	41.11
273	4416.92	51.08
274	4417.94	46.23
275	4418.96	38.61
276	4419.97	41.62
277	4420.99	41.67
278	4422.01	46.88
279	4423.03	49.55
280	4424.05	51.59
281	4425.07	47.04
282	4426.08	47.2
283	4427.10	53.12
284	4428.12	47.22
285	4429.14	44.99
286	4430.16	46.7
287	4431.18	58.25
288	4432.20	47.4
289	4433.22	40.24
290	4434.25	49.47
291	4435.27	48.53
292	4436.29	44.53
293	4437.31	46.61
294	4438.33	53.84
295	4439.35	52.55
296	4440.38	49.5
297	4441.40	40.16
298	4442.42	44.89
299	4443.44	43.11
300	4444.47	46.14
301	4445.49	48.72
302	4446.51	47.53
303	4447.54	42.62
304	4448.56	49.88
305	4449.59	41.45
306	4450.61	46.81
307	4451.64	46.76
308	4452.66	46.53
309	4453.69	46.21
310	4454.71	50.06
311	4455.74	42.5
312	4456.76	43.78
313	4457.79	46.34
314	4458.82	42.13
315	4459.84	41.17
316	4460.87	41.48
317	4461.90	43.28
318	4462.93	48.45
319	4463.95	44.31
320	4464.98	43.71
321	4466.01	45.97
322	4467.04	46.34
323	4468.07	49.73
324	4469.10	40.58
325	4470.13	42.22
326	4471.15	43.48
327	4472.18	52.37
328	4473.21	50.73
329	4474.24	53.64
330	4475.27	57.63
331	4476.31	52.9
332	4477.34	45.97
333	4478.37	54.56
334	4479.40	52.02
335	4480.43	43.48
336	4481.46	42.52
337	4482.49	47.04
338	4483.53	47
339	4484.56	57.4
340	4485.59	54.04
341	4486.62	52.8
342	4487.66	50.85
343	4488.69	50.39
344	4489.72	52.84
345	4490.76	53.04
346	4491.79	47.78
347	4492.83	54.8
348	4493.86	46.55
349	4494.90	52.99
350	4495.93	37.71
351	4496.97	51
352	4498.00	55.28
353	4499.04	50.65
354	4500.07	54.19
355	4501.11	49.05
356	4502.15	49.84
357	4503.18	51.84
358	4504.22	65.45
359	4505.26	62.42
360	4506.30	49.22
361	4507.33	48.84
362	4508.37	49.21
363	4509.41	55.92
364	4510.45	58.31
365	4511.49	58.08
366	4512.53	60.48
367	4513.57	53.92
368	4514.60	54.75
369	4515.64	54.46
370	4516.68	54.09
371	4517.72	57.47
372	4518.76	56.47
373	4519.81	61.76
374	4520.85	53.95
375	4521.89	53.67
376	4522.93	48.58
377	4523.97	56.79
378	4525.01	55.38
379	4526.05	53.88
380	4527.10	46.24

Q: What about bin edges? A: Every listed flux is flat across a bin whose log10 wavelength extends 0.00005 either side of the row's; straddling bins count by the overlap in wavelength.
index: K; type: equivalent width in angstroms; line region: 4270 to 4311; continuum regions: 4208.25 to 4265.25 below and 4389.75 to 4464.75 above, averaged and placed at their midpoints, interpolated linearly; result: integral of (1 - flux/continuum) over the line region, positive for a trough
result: 7.42 angstroms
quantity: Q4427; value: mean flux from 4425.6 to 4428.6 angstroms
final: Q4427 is 49.2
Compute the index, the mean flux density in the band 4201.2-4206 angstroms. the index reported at 35.5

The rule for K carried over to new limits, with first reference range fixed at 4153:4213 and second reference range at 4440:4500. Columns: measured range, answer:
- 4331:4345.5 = 0.4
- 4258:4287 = 1.6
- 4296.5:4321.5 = 4.5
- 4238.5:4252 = 1.0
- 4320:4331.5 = 0.7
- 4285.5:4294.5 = 1.2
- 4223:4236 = 0.0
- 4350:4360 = 0.6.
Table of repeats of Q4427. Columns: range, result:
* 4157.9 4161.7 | 42.3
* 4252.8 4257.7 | 40.4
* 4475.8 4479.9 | 51.4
